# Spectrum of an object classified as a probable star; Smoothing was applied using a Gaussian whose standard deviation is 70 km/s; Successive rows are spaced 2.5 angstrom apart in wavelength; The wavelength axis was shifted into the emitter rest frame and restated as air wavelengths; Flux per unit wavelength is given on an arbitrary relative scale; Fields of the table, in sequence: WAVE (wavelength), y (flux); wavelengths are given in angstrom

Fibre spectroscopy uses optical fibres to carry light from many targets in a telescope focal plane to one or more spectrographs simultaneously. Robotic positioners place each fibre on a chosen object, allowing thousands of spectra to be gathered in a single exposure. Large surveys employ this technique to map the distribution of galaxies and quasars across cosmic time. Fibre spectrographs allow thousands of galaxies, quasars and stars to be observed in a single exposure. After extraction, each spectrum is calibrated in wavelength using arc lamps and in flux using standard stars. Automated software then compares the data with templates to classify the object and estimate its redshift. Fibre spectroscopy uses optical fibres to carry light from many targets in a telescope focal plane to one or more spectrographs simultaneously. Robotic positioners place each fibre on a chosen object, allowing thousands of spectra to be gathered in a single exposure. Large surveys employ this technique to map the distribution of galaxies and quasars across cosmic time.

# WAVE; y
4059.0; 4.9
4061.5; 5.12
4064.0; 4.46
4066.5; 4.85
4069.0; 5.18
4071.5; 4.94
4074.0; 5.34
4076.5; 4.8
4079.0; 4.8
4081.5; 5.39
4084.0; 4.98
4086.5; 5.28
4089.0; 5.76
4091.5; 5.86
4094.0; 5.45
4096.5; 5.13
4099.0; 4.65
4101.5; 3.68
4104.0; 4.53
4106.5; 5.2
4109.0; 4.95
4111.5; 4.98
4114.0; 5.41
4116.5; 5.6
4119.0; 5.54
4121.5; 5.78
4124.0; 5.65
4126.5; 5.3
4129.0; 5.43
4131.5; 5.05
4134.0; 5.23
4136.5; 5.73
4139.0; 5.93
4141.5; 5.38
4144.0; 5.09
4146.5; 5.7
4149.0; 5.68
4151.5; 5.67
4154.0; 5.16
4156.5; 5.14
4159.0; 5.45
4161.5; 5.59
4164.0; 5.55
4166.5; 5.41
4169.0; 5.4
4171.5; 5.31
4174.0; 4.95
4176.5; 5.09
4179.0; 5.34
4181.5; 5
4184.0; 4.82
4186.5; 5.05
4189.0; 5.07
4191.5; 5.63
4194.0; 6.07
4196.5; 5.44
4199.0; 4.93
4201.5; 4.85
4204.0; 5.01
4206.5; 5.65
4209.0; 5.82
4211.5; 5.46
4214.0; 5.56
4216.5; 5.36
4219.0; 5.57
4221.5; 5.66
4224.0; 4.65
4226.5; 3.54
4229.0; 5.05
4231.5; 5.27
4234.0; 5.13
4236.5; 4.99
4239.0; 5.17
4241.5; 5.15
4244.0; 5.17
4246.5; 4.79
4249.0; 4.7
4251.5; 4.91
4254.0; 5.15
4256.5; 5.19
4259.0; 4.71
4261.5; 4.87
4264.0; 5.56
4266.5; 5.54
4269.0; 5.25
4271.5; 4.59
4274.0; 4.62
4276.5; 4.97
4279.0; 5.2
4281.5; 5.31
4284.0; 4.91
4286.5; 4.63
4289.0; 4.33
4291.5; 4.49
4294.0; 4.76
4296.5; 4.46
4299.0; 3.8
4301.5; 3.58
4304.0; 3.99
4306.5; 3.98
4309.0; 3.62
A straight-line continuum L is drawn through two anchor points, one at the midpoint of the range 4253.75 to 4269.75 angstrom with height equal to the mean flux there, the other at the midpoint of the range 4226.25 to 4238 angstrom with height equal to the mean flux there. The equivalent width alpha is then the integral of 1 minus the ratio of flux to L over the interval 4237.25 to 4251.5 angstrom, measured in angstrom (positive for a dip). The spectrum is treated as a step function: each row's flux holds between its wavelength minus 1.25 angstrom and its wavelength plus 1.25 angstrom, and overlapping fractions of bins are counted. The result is 0.09 angstrom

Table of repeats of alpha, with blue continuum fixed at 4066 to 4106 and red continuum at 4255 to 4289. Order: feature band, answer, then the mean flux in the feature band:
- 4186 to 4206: -1.0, 5.28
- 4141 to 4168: -2.2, 5.44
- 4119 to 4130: -1.1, 5.54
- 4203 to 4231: -1.1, 5.22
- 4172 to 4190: -0.1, 5.06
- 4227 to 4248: -0.1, 5.03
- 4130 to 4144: -1.1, 5.43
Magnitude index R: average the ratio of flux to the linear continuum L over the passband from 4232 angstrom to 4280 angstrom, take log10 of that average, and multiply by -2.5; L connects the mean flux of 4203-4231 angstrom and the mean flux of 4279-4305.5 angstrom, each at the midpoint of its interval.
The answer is -0.05 mag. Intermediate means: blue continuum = 5.22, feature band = 5.04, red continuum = 4.46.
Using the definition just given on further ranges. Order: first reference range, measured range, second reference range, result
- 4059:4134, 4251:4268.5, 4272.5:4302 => -0.101 mag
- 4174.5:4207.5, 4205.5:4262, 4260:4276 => 0.005 mag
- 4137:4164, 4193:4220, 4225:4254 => -0.062 mag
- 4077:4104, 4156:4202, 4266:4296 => -0.066 mag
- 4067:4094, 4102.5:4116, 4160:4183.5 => 0.048 mag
